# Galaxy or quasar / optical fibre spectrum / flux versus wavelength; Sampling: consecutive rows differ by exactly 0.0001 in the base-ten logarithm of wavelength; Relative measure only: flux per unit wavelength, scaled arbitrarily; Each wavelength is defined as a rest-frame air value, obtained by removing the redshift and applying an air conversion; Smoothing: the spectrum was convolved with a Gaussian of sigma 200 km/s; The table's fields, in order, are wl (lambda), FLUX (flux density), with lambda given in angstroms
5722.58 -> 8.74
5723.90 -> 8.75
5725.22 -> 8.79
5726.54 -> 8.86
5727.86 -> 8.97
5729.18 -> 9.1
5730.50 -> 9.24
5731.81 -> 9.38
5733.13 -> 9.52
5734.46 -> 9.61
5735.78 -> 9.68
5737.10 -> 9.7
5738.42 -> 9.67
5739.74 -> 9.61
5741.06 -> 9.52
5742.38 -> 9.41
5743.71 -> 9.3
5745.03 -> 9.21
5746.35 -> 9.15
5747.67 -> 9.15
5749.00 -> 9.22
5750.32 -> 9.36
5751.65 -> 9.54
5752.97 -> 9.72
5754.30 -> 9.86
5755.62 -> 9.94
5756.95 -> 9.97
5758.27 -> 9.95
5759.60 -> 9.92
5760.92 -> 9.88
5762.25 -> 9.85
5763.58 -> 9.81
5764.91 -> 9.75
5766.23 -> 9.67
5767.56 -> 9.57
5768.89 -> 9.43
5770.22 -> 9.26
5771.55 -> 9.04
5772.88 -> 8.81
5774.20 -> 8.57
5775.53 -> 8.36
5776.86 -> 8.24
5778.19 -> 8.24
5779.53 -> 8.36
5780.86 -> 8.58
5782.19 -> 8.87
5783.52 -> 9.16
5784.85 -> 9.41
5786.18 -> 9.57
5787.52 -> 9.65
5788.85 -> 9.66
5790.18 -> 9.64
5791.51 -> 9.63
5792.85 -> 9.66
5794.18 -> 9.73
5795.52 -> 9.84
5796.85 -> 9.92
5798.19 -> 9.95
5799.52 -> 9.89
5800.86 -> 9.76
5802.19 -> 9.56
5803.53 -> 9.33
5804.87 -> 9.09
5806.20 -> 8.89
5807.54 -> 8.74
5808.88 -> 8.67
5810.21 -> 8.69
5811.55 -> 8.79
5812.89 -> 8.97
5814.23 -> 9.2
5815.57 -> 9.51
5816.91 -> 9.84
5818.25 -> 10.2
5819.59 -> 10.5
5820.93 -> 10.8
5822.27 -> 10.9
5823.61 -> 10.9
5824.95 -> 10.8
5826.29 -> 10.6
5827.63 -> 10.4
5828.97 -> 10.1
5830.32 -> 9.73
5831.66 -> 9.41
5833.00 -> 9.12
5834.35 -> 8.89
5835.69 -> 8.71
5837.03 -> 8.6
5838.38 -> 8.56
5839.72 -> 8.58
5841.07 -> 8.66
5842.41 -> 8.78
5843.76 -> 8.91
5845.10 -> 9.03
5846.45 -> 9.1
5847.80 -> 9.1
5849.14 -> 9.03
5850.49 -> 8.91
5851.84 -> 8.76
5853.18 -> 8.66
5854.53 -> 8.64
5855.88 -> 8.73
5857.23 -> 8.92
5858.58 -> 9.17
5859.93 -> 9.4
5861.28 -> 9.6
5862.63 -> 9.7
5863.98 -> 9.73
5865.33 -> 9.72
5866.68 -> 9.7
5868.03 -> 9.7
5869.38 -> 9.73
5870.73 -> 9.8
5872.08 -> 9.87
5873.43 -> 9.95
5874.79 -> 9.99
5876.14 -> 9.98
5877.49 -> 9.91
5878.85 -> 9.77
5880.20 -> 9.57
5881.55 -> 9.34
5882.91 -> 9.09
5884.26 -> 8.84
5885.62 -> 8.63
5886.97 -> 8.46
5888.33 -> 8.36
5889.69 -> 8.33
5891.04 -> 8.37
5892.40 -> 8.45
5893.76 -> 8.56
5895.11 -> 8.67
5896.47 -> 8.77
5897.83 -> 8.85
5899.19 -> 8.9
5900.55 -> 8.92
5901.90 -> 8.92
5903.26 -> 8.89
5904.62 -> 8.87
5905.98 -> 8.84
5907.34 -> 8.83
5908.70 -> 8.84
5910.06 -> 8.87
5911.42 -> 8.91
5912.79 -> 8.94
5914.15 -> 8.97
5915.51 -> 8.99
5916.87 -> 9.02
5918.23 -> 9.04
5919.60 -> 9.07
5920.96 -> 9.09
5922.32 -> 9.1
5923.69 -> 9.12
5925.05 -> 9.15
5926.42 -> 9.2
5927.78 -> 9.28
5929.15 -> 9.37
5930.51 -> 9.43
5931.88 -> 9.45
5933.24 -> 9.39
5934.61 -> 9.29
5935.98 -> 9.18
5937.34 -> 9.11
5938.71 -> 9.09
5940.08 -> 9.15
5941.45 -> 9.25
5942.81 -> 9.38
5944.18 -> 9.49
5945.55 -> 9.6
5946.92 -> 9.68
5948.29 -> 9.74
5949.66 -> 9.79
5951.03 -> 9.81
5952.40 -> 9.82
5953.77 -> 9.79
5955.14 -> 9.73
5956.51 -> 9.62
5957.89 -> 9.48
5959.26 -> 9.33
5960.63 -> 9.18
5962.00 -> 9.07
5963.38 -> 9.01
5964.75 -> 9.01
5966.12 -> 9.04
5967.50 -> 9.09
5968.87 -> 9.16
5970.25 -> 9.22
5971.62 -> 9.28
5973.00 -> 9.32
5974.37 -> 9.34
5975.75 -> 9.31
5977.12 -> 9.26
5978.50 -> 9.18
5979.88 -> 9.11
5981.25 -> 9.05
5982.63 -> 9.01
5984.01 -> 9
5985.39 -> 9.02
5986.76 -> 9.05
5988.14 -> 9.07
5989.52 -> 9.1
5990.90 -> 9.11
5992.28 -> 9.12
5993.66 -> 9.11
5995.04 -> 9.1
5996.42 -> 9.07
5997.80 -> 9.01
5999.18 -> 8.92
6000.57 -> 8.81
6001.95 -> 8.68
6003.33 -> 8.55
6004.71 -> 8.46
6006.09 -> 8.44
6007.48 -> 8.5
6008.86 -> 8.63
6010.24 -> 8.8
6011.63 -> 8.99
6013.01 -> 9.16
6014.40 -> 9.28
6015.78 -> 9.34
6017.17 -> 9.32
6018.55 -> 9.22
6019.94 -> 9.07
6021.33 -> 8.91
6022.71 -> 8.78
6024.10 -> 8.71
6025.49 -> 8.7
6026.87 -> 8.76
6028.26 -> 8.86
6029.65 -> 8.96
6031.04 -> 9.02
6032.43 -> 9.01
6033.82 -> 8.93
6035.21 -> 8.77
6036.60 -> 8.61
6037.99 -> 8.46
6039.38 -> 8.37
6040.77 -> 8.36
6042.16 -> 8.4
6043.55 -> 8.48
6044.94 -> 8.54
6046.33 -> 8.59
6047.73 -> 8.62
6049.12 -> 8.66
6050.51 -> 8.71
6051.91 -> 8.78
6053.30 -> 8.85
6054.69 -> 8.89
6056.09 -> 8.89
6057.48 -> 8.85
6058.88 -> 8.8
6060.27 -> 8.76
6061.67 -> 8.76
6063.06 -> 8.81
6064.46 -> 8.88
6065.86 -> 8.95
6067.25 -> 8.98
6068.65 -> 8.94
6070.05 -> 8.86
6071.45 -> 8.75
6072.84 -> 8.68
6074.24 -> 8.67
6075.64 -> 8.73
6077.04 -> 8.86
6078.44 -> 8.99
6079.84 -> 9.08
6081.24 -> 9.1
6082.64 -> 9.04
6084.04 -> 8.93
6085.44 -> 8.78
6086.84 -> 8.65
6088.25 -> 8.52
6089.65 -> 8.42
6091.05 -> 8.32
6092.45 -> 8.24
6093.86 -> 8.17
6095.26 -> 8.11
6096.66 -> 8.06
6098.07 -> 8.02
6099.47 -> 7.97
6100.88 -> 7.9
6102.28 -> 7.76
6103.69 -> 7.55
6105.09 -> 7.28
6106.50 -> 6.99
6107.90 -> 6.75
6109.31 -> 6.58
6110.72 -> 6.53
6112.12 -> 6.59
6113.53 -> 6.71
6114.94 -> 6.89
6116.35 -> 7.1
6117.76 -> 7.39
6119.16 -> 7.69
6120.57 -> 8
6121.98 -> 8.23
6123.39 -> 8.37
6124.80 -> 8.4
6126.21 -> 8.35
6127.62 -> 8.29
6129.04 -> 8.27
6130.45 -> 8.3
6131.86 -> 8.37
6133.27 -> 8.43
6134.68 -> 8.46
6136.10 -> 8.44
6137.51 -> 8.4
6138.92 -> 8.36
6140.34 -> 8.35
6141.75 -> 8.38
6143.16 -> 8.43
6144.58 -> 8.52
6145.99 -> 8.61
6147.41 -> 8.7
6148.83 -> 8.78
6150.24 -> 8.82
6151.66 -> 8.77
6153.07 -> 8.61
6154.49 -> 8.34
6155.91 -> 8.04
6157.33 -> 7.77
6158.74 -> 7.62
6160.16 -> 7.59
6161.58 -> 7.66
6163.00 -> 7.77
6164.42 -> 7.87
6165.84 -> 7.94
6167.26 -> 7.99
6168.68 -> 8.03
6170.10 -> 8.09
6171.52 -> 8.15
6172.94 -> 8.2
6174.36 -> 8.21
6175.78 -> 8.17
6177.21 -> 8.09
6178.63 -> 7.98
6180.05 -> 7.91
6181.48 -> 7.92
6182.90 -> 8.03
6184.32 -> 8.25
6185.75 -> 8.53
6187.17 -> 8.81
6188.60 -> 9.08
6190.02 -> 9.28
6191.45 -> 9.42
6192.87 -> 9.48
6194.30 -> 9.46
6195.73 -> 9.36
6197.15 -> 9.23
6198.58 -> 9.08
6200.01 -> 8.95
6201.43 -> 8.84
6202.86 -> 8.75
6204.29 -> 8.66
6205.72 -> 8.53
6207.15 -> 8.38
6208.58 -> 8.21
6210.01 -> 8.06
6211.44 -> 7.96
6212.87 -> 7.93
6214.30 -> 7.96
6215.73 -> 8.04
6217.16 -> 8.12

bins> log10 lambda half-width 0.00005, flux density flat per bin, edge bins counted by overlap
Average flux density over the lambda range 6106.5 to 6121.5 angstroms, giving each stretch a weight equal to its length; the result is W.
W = 7.04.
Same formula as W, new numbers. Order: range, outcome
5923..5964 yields 9.4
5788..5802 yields 9.76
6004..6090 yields 8.8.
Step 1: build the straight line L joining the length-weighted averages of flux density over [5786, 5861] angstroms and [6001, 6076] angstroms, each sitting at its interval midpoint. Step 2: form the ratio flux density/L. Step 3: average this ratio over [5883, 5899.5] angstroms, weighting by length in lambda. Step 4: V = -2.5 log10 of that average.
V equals 0.07 mag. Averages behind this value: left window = 9.4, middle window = 8.61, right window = 8.79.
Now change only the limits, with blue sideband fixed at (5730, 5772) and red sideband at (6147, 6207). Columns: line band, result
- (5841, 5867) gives 0.021 mag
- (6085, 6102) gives 0.054 mag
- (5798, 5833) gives -0.038 mag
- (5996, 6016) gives 0.008 mag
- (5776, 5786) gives 0.090 mag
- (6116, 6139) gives 0.051 mag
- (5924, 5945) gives -0.024 mag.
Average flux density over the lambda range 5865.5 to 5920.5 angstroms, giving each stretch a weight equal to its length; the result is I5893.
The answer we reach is 9.09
